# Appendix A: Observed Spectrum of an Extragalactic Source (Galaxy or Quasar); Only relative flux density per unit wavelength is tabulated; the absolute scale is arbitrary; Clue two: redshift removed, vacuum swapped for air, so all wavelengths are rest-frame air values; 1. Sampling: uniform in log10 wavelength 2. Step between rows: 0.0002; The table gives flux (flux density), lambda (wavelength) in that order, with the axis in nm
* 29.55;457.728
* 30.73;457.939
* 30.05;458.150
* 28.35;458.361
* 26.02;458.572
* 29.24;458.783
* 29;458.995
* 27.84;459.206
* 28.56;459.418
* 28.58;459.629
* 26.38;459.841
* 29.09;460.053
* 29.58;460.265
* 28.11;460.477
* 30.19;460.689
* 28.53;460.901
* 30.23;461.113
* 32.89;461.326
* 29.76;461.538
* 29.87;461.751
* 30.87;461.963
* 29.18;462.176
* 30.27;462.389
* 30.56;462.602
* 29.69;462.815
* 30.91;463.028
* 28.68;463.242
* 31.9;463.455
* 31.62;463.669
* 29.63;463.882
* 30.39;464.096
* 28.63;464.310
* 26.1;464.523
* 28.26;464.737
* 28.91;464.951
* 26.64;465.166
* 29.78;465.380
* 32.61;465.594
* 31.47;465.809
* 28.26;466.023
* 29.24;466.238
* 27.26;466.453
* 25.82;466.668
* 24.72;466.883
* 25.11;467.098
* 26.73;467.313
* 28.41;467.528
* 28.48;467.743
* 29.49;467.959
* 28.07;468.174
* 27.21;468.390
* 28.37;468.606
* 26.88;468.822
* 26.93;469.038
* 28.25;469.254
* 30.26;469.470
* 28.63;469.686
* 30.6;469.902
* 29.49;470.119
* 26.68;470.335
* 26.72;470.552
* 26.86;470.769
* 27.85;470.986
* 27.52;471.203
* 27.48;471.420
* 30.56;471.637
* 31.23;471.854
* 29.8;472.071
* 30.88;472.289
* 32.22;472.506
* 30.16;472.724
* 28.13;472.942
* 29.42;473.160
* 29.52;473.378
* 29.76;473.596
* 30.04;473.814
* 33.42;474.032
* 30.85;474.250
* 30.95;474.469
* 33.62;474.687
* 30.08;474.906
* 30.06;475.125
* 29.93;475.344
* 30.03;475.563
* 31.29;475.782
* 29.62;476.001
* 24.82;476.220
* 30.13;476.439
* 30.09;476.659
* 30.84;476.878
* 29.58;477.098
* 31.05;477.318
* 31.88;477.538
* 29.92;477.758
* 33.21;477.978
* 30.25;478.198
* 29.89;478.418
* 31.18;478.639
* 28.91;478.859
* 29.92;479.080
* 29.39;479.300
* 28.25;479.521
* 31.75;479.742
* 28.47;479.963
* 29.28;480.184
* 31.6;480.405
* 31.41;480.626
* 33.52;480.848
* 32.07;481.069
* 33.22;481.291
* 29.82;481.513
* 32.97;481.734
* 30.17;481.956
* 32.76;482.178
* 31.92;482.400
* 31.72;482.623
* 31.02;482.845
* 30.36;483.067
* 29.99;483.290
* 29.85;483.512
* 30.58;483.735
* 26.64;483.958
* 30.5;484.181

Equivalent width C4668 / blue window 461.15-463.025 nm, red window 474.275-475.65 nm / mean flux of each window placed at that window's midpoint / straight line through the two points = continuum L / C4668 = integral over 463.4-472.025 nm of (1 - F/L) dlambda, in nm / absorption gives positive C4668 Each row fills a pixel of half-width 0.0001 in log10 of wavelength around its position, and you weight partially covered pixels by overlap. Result 0.594 nm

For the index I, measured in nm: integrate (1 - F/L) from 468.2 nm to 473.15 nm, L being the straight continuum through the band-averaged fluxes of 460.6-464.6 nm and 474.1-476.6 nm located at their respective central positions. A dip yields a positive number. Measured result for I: 0.22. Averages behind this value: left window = 30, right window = 30.2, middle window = 28.8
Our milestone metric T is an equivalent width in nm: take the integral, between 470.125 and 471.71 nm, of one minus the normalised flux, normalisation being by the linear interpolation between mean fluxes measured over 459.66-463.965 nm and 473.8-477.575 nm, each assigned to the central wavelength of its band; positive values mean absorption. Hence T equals 0.13 nm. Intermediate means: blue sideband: 29.9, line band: 27.7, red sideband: 30.4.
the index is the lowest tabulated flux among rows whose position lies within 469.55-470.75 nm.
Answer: 26.68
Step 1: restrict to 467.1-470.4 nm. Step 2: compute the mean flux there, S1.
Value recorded 28.2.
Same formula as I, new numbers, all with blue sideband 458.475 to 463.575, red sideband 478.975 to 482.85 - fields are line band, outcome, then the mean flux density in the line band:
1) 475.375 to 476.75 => 0.06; 29.4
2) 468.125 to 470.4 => 0.13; 28.3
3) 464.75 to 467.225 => 0.14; 28.1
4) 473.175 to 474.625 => -0.01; 30.8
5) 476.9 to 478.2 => -0.01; 31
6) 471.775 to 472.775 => -0.02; 30.9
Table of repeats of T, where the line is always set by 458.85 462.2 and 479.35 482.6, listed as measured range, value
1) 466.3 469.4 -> 0.27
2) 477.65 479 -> 0.02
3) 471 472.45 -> 0.04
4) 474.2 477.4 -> 0.06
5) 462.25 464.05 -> -0.05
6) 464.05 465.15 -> 0.05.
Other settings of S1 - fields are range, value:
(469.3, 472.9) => 29.2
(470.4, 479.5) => 29.9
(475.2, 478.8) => 30.2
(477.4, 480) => 30.3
